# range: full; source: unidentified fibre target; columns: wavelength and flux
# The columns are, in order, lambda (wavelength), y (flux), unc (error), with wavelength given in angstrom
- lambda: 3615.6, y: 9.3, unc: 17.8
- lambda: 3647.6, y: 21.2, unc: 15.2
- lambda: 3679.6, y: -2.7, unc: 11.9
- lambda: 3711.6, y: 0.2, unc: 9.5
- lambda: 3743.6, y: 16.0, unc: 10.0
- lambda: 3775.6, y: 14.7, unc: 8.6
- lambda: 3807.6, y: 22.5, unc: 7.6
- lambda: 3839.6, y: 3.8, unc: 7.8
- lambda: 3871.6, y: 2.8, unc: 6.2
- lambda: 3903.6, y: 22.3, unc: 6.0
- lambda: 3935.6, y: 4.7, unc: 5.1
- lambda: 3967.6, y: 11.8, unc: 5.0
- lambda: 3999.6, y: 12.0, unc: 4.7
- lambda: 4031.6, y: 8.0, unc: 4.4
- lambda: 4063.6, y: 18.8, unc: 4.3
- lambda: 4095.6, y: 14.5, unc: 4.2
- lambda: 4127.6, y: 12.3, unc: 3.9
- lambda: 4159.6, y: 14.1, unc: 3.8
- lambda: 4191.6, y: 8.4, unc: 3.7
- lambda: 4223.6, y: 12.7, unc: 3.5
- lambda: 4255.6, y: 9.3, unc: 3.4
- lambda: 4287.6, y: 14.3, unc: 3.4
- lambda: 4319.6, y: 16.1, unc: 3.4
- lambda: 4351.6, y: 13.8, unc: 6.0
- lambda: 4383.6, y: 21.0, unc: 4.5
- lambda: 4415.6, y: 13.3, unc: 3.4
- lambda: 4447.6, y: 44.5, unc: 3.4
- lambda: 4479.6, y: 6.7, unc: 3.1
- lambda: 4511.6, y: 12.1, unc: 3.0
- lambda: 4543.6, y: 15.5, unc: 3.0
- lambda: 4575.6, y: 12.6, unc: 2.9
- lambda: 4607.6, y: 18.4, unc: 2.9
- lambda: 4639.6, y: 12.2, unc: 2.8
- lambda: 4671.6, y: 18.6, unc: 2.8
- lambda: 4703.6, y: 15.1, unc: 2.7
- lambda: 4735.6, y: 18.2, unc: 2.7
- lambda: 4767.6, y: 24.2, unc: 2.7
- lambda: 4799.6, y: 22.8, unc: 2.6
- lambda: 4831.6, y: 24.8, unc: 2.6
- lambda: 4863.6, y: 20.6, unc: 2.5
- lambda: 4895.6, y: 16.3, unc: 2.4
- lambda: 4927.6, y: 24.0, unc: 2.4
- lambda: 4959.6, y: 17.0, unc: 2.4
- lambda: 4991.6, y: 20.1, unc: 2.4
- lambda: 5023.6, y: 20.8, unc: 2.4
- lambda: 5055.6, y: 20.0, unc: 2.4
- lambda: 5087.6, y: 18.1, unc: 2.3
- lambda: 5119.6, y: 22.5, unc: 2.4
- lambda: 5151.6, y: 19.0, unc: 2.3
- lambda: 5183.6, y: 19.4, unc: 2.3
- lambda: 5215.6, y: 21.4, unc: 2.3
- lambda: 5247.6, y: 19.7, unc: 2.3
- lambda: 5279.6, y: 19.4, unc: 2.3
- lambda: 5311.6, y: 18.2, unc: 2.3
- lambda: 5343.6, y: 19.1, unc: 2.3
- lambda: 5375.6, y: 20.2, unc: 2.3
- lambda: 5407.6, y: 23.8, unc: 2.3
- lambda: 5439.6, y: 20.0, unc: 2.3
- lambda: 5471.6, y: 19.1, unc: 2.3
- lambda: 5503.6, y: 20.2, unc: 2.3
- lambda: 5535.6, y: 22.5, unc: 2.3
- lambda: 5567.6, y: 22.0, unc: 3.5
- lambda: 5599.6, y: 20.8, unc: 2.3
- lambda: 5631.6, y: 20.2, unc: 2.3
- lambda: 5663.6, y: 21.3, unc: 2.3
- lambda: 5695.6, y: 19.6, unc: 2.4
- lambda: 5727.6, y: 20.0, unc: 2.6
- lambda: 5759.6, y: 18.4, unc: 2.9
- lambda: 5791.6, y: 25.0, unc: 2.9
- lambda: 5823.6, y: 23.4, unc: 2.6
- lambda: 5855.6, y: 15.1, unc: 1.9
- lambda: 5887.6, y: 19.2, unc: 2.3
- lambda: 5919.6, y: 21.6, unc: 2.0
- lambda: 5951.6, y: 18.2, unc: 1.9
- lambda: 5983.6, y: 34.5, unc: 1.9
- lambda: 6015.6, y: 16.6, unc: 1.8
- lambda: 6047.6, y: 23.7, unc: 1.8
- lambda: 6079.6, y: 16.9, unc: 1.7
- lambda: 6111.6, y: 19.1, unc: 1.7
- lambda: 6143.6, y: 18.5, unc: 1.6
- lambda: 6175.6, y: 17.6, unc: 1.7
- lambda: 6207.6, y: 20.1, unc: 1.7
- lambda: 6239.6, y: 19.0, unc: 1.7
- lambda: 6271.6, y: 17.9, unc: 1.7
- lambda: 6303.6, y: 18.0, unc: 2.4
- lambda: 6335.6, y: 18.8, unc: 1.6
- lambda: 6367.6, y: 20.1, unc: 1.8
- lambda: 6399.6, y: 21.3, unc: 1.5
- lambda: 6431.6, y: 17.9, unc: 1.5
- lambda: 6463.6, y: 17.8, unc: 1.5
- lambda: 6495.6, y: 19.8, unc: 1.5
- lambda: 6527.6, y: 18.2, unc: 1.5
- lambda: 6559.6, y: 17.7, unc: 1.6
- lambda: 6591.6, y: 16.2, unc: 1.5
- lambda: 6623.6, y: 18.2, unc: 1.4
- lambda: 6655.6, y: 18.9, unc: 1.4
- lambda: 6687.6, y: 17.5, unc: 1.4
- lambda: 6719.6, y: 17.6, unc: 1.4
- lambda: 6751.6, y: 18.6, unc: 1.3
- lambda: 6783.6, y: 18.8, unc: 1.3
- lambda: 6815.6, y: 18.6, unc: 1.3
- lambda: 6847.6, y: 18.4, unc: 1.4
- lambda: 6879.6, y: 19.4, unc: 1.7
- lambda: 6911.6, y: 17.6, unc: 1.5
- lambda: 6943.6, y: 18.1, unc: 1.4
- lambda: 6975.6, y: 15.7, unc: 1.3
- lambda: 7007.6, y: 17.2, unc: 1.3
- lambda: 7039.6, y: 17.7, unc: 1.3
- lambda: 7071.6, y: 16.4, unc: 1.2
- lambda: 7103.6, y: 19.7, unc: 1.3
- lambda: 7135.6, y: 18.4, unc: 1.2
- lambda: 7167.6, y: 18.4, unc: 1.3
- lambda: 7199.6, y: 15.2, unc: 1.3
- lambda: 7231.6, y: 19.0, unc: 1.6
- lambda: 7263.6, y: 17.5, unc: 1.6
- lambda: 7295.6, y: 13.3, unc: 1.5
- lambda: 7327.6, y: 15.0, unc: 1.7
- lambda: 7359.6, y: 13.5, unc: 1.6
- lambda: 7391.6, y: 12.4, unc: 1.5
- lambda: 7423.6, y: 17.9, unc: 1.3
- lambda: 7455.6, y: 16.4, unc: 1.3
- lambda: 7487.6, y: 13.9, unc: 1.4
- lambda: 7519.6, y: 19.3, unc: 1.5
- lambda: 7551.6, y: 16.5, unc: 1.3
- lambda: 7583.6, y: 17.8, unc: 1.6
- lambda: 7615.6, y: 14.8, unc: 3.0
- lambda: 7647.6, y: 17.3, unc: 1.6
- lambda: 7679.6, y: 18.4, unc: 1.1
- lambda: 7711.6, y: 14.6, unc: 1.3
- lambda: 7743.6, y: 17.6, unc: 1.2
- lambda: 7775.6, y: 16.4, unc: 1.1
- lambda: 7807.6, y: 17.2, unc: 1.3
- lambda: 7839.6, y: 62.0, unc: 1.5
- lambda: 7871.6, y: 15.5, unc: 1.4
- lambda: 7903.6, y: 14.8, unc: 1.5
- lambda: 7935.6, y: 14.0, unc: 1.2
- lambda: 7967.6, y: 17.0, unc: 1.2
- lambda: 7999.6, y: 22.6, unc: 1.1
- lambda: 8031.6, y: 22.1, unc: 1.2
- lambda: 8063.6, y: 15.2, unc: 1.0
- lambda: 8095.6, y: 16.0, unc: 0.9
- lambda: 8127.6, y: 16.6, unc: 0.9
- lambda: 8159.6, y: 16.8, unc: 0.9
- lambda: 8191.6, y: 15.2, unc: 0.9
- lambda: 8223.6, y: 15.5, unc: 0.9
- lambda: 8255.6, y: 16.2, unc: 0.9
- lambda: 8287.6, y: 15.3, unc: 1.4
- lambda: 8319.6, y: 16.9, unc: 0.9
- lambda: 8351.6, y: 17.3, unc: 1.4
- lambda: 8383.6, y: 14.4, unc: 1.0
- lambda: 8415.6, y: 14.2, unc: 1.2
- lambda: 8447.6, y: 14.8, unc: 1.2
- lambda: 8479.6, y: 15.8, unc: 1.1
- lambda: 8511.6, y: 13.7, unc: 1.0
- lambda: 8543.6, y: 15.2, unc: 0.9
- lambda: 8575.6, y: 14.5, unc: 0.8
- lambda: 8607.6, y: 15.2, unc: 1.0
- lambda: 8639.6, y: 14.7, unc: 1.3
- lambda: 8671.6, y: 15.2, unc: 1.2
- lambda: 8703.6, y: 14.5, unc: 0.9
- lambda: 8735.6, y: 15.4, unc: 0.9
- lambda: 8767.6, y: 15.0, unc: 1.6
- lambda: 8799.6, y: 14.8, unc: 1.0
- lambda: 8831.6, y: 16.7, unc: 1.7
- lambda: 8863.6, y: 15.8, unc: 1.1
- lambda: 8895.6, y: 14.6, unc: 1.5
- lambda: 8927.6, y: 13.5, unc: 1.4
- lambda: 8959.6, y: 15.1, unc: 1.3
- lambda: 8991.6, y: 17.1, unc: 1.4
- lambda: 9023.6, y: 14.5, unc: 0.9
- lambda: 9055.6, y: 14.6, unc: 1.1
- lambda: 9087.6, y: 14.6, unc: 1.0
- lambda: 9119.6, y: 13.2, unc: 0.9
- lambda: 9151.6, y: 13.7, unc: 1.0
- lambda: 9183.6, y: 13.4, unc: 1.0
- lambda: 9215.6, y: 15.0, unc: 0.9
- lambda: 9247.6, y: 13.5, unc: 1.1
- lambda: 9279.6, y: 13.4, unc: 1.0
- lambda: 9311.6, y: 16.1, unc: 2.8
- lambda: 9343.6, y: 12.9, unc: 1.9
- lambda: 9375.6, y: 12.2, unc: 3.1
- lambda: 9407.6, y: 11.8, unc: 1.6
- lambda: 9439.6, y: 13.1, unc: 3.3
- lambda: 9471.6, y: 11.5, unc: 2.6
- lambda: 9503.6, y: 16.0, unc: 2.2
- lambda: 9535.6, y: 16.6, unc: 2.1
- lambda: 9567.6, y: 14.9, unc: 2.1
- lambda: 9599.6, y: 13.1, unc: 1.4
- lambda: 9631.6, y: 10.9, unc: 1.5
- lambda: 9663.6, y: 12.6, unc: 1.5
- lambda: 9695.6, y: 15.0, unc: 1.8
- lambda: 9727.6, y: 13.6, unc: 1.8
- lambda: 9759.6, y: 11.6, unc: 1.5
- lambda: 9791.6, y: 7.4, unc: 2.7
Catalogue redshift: 0.19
